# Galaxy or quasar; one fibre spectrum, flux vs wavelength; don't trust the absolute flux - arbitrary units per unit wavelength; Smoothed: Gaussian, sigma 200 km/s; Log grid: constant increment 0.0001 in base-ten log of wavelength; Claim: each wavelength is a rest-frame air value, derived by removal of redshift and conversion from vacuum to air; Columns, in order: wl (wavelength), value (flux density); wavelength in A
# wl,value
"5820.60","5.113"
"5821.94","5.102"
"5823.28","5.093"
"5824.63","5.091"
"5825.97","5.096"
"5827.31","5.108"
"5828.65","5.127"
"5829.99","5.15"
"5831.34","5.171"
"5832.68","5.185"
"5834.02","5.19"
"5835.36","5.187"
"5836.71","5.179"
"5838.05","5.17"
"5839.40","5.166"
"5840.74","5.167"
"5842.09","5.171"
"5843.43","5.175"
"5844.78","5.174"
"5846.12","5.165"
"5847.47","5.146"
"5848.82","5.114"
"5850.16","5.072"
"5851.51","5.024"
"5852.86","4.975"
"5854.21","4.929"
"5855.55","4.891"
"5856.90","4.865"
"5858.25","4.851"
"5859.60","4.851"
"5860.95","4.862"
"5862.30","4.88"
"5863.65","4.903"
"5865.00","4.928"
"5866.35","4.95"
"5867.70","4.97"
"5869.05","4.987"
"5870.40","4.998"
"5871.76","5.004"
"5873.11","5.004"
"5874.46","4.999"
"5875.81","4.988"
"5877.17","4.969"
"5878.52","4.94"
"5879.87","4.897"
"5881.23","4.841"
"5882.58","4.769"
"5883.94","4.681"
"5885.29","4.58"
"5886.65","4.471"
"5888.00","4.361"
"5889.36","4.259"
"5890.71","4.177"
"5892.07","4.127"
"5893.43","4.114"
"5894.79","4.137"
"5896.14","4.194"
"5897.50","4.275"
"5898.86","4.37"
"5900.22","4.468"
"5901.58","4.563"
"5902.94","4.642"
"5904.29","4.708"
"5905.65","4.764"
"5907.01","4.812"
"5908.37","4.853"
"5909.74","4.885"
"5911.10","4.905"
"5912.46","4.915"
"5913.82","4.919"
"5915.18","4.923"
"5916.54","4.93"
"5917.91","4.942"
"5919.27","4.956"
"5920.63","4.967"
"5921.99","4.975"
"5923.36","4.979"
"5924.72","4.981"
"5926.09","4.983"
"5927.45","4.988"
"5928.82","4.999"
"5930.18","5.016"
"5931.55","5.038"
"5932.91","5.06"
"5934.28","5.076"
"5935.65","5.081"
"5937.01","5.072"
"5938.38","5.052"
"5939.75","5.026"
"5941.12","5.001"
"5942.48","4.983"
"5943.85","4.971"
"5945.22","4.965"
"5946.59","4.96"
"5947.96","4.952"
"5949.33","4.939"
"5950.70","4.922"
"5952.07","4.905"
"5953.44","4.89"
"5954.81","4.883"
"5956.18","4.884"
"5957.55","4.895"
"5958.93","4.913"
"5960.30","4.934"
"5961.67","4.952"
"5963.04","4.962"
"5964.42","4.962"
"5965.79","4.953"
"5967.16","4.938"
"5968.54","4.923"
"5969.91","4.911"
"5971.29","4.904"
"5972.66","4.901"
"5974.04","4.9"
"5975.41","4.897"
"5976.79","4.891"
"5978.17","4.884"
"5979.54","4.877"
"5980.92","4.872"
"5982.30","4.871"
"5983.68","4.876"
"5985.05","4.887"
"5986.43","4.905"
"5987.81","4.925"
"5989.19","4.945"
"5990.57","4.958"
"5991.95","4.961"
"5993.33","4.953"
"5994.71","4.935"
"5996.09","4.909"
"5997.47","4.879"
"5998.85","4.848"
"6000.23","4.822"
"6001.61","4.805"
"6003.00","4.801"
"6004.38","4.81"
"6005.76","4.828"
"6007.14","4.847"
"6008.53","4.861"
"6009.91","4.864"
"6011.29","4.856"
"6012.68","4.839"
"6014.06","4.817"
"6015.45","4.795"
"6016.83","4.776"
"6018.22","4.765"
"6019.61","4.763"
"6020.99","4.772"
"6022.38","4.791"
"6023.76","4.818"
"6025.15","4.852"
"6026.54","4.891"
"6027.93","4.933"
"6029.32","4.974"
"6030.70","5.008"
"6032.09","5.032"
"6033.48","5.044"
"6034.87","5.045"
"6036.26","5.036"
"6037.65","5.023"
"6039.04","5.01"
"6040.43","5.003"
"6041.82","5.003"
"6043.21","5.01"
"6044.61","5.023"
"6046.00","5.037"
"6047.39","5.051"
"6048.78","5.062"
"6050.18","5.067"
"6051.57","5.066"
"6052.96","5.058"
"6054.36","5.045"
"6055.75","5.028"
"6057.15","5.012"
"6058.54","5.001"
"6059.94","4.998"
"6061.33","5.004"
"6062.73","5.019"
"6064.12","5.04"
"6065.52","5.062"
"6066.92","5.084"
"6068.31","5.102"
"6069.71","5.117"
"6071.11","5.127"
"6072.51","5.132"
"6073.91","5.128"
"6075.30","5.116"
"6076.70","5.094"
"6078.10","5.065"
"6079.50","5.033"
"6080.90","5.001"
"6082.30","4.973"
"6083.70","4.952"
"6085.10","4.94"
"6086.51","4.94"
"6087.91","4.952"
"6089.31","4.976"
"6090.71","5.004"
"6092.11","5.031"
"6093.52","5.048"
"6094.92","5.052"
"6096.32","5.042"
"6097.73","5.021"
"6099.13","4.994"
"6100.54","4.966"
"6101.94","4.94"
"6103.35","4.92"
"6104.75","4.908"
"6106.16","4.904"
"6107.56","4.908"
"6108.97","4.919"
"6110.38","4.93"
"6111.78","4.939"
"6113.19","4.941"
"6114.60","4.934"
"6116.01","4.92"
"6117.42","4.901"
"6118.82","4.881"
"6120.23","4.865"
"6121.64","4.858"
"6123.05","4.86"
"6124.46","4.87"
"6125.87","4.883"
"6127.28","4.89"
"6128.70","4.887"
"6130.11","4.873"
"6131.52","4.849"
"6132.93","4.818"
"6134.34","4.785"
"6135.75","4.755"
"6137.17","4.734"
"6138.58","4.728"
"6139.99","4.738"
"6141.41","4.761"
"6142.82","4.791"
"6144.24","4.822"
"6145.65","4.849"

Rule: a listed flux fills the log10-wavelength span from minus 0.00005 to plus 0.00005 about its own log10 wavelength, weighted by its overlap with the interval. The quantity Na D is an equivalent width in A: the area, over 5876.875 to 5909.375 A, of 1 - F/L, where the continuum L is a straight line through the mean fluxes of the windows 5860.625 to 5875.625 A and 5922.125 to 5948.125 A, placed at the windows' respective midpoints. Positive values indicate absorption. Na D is 2.86 A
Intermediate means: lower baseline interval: 4.96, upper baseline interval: 5.01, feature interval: 4.54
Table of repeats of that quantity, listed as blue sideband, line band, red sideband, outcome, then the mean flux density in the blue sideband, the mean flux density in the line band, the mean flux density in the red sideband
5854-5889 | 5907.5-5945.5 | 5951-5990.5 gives -0.7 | 4.85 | 4.98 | 4.91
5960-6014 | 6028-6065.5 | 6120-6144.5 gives -1.3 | 4.89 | 5.03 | 4.82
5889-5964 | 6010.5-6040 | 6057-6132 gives 0.1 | 4.82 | 4.9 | 4.98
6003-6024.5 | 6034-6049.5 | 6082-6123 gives -0.5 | 4.81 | 5.03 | 4.95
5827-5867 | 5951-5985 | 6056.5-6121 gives 0.8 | 5.06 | 4.91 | 5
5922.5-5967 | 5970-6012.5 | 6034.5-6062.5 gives 1.0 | 4.97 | 4.88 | 5.03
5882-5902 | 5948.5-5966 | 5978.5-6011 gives -0.9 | 4.36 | 4.92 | 4.88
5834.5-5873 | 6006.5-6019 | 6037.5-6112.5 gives 0.5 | 5.03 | 4.82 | 5.02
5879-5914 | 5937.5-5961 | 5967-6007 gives -1.0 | 4.56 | 4.95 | 4.89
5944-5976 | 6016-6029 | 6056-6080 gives 0.5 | 4.92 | 4.82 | 5.07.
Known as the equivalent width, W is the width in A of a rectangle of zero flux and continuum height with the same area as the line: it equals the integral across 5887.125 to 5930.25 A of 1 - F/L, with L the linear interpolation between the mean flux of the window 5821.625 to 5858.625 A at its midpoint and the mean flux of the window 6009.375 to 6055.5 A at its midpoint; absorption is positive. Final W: 3.1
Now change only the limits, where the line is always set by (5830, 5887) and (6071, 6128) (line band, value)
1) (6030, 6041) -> -0.1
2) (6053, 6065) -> -0.1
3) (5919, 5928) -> 0.0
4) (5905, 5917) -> 0.3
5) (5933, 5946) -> -0.1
